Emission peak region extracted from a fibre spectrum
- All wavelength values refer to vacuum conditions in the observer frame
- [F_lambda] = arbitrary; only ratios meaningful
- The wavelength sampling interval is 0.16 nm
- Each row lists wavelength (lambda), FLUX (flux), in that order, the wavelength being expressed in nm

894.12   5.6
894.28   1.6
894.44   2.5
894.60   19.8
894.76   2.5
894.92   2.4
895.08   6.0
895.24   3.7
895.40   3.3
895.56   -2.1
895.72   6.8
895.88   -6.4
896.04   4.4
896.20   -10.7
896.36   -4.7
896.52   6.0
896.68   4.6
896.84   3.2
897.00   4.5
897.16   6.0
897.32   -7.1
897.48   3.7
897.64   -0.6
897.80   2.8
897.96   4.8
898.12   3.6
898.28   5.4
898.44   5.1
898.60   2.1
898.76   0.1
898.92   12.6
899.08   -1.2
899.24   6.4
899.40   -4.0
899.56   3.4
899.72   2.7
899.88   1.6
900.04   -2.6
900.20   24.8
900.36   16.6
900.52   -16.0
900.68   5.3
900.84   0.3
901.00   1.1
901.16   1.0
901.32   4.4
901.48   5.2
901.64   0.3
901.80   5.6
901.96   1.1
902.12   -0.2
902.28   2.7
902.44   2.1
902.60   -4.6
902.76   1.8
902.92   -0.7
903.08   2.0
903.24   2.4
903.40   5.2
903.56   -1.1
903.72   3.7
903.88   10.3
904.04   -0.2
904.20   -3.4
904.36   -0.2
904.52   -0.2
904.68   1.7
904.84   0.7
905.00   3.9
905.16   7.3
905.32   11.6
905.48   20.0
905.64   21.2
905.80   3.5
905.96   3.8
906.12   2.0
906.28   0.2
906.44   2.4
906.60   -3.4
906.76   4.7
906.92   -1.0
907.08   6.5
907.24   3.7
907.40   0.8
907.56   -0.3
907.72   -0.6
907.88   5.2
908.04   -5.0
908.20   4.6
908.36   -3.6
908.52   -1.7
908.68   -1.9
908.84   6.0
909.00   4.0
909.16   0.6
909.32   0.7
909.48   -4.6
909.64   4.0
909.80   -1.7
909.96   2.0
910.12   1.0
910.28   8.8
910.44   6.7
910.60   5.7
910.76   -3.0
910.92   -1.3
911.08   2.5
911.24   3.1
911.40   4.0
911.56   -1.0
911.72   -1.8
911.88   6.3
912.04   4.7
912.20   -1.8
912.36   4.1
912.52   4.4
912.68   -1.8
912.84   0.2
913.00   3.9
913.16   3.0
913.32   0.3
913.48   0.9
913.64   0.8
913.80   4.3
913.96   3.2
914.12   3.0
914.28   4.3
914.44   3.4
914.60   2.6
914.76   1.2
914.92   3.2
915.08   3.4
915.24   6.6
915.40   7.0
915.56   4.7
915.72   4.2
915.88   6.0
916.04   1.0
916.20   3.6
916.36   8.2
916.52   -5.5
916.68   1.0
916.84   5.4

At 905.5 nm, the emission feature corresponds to H-beta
